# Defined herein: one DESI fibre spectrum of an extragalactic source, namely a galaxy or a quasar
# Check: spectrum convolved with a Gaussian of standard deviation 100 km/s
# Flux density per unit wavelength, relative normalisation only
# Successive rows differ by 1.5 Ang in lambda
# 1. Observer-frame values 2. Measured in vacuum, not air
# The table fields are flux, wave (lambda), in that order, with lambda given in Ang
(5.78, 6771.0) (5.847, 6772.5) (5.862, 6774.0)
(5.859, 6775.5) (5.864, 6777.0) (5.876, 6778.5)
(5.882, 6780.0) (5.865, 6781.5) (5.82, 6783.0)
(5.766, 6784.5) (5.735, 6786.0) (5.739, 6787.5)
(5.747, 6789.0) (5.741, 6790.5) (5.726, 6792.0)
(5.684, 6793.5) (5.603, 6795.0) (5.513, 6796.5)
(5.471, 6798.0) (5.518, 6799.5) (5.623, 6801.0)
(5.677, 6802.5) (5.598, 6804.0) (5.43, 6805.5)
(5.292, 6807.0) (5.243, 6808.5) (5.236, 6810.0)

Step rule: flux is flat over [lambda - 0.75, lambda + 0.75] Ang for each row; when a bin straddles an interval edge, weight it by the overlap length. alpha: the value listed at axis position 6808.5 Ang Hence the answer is 5.243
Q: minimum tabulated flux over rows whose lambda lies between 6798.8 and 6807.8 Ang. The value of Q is 5.292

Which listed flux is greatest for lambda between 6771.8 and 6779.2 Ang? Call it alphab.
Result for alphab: 5.876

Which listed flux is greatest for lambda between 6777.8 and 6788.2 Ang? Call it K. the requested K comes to 5.882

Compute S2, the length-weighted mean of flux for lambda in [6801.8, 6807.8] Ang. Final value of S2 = 5.5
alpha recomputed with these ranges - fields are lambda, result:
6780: 5.882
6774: 5.862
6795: 5.603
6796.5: 5.513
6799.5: 5.518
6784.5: 5.766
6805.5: 5.43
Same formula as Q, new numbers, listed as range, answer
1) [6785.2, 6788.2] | 5.735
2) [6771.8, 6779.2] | 5.847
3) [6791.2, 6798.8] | 5.471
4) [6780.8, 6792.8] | 5.726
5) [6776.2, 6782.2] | 5.864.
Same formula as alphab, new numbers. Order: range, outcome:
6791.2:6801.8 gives 5.726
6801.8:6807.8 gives 5.677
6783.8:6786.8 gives 5.766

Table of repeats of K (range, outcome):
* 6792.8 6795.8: 5.684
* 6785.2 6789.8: 5.747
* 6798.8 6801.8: 5.623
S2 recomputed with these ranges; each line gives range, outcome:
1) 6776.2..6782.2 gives 5.87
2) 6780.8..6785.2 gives 5.82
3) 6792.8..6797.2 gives 5.6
